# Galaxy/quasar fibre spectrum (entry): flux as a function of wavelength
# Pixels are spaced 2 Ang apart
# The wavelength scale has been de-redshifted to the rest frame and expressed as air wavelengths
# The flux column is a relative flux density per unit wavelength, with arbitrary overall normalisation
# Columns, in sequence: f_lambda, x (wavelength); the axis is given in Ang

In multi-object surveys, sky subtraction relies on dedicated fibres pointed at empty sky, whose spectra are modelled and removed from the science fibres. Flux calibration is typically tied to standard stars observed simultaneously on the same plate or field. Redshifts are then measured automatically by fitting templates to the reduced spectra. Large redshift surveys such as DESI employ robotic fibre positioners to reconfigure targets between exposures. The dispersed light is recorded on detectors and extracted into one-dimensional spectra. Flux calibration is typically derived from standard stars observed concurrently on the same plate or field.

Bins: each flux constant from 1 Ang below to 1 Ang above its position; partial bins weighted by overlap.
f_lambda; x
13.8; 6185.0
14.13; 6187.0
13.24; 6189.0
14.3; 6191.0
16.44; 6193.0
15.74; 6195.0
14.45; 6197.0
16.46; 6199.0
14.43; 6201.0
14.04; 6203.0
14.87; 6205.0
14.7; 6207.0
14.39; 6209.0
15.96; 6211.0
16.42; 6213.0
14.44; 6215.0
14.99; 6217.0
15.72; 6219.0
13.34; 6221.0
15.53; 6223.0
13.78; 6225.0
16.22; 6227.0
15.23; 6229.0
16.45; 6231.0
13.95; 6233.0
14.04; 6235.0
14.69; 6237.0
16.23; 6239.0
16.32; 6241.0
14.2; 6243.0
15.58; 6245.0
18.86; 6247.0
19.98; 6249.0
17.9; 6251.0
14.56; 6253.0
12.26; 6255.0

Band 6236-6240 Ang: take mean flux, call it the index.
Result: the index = 15.5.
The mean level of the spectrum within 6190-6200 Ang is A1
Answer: 15.5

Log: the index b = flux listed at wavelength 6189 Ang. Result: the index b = 13.24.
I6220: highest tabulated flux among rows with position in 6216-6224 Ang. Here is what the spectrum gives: 15.72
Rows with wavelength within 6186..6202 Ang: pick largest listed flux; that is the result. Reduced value 16.46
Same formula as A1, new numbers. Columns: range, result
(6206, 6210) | 14.5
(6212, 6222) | 15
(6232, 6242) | 15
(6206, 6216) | 15.2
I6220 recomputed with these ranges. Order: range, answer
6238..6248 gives 18.86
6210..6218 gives 16.42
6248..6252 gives 19.98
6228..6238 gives 16.45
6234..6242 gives 16.32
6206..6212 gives 15.96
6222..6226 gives 15.53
